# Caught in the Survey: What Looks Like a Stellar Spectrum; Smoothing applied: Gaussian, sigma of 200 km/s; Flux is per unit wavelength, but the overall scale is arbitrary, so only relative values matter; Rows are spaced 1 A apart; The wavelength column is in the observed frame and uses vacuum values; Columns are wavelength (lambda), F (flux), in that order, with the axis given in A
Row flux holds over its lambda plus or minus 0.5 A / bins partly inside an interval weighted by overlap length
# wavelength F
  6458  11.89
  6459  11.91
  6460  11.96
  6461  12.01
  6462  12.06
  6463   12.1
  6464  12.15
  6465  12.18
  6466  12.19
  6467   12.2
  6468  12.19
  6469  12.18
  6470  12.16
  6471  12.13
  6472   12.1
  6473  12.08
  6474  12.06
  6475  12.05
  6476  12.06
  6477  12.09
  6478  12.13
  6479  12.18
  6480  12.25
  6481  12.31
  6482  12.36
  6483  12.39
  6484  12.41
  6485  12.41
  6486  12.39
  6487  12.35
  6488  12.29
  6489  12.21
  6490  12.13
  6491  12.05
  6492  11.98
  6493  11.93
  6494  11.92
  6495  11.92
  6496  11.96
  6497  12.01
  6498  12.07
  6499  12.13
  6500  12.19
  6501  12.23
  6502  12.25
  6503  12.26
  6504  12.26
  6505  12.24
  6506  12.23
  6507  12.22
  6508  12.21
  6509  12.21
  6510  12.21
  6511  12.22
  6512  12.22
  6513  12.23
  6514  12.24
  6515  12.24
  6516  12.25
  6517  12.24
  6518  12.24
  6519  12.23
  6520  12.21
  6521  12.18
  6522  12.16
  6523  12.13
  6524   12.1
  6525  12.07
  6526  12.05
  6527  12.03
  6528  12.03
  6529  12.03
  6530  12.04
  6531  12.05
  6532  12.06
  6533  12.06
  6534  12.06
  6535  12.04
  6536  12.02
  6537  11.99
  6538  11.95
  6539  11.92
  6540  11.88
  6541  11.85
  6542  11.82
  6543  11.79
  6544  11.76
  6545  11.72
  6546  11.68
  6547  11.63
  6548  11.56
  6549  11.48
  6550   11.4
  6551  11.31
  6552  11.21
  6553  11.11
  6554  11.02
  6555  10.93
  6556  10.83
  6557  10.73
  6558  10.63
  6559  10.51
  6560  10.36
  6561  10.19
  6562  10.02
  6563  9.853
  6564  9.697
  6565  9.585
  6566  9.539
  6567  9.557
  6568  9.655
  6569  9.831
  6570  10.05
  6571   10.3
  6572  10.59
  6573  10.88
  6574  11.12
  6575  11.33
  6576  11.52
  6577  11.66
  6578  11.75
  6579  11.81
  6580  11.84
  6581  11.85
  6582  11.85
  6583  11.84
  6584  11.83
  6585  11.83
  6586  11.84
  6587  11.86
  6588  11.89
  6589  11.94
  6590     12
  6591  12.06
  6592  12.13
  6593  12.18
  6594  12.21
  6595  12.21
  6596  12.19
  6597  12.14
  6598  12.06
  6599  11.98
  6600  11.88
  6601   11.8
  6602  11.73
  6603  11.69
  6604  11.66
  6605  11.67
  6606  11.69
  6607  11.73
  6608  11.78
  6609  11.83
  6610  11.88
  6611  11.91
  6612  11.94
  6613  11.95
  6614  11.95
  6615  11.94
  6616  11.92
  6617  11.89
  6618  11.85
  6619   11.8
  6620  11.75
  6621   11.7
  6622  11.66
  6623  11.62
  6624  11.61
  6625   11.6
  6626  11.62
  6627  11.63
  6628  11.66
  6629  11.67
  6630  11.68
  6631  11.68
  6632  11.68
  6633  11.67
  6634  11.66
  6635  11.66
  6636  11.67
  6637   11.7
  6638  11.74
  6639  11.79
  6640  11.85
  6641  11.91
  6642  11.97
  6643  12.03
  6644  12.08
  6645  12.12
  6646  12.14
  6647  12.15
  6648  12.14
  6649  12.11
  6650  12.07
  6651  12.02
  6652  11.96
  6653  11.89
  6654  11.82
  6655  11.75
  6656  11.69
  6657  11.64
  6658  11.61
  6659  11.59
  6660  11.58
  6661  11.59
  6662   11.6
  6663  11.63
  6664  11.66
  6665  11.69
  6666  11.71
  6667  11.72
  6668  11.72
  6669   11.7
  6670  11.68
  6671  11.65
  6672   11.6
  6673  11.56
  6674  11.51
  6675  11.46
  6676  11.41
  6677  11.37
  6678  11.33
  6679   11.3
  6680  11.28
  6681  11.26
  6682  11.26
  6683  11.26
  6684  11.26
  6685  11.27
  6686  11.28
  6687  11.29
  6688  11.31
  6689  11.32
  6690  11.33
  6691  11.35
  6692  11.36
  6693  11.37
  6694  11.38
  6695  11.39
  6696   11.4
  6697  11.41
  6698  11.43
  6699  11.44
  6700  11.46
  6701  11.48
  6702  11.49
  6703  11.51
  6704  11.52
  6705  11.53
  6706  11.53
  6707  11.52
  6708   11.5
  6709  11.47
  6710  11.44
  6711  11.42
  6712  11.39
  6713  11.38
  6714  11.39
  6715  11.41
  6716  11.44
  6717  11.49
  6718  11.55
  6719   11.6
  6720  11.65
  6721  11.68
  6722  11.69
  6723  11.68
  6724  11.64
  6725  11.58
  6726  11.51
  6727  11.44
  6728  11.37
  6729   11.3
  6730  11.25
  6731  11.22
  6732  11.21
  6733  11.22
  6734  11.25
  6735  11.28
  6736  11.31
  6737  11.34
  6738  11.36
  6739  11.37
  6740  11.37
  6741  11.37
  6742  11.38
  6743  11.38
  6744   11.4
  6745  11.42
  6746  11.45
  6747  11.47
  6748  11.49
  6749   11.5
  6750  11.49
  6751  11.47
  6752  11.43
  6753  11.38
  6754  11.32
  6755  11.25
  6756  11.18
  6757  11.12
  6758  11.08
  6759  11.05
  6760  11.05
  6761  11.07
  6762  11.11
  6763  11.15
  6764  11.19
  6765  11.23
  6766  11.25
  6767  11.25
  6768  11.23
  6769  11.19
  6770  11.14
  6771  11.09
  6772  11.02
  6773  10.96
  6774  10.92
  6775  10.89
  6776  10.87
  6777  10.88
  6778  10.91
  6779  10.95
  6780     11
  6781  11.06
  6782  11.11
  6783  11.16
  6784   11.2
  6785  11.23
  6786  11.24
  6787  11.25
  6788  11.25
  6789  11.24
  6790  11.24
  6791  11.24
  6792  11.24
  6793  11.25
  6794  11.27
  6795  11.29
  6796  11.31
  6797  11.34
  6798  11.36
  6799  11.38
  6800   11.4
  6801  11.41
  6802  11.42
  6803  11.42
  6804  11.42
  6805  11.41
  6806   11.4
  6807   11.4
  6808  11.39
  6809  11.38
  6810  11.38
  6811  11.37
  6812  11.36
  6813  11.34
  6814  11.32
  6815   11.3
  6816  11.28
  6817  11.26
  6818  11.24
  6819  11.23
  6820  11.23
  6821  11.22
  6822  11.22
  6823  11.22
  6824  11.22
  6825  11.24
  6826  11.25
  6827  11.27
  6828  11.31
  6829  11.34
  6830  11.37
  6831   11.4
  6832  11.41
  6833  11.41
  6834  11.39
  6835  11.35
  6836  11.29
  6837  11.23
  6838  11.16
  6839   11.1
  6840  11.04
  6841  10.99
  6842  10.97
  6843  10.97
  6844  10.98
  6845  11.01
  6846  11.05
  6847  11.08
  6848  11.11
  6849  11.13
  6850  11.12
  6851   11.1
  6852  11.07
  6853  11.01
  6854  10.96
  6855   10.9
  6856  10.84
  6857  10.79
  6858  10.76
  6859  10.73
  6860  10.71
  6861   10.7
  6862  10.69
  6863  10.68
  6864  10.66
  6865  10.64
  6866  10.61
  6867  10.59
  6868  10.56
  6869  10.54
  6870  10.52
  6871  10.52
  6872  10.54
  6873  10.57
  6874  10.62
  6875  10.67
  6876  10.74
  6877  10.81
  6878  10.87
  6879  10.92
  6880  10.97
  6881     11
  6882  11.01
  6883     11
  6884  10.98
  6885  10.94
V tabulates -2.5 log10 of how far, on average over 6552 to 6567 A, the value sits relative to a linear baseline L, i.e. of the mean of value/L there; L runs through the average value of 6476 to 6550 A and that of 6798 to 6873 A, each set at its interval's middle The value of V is 0.155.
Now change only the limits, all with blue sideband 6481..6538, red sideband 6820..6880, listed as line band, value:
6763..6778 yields 0.02 mag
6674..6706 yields 0.01 mag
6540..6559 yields 0.06 mag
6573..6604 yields 0.00 mag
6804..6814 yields -0.03 mag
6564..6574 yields 0.19 mag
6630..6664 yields -0.01 mag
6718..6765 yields 0.00 mag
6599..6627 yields 0.00 mag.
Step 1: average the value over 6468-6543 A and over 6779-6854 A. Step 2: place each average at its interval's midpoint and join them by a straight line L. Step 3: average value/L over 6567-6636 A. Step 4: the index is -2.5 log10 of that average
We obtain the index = 0.02 mag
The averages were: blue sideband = 12.1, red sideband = 11.2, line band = 11.7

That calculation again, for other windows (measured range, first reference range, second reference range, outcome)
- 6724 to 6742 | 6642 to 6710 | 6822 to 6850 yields 0.009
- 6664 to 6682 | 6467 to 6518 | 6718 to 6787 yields 0.003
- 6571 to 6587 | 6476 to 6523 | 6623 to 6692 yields 0.035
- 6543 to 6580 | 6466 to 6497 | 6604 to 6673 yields 0.109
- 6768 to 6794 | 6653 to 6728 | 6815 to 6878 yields 0.010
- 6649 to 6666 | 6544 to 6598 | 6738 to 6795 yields -0.051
